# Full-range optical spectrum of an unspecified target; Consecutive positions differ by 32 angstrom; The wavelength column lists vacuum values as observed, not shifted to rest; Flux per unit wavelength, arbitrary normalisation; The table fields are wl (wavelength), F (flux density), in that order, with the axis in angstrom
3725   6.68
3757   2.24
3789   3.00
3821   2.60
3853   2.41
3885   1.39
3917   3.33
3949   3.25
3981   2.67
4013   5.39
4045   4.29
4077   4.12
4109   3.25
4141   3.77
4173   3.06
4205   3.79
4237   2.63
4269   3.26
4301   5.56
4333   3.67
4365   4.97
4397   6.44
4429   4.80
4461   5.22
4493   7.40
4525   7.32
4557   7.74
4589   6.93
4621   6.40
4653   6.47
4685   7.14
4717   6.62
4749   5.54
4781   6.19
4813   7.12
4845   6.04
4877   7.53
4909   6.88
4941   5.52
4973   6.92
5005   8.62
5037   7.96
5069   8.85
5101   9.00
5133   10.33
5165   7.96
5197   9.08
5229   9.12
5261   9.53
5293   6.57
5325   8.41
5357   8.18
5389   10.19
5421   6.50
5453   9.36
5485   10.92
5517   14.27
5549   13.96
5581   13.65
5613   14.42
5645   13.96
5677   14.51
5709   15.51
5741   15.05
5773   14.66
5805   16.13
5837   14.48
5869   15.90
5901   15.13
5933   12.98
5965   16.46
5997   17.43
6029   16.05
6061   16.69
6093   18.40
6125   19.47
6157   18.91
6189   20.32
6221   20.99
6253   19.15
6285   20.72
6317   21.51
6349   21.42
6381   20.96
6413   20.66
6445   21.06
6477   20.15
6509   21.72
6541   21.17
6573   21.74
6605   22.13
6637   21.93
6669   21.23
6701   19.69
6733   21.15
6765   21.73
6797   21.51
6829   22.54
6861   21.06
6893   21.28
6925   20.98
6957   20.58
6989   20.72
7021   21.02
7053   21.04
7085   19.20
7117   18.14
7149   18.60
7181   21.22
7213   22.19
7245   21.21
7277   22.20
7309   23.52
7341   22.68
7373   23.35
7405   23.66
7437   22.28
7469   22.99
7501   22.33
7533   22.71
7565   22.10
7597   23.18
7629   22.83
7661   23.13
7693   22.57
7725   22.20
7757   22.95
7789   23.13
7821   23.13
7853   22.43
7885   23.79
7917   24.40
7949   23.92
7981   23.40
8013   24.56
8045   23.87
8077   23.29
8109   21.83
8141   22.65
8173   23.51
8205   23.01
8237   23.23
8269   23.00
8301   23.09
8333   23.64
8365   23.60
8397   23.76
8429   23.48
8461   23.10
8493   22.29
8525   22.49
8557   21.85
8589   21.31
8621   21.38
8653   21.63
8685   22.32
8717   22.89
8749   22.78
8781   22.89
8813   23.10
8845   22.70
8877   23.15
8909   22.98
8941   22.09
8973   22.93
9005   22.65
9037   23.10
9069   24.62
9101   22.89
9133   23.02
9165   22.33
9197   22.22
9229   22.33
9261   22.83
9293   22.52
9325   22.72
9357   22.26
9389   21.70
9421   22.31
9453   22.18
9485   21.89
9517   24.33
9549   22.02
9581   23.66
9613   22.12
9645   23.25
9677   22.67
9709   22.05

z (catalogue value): 0.38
